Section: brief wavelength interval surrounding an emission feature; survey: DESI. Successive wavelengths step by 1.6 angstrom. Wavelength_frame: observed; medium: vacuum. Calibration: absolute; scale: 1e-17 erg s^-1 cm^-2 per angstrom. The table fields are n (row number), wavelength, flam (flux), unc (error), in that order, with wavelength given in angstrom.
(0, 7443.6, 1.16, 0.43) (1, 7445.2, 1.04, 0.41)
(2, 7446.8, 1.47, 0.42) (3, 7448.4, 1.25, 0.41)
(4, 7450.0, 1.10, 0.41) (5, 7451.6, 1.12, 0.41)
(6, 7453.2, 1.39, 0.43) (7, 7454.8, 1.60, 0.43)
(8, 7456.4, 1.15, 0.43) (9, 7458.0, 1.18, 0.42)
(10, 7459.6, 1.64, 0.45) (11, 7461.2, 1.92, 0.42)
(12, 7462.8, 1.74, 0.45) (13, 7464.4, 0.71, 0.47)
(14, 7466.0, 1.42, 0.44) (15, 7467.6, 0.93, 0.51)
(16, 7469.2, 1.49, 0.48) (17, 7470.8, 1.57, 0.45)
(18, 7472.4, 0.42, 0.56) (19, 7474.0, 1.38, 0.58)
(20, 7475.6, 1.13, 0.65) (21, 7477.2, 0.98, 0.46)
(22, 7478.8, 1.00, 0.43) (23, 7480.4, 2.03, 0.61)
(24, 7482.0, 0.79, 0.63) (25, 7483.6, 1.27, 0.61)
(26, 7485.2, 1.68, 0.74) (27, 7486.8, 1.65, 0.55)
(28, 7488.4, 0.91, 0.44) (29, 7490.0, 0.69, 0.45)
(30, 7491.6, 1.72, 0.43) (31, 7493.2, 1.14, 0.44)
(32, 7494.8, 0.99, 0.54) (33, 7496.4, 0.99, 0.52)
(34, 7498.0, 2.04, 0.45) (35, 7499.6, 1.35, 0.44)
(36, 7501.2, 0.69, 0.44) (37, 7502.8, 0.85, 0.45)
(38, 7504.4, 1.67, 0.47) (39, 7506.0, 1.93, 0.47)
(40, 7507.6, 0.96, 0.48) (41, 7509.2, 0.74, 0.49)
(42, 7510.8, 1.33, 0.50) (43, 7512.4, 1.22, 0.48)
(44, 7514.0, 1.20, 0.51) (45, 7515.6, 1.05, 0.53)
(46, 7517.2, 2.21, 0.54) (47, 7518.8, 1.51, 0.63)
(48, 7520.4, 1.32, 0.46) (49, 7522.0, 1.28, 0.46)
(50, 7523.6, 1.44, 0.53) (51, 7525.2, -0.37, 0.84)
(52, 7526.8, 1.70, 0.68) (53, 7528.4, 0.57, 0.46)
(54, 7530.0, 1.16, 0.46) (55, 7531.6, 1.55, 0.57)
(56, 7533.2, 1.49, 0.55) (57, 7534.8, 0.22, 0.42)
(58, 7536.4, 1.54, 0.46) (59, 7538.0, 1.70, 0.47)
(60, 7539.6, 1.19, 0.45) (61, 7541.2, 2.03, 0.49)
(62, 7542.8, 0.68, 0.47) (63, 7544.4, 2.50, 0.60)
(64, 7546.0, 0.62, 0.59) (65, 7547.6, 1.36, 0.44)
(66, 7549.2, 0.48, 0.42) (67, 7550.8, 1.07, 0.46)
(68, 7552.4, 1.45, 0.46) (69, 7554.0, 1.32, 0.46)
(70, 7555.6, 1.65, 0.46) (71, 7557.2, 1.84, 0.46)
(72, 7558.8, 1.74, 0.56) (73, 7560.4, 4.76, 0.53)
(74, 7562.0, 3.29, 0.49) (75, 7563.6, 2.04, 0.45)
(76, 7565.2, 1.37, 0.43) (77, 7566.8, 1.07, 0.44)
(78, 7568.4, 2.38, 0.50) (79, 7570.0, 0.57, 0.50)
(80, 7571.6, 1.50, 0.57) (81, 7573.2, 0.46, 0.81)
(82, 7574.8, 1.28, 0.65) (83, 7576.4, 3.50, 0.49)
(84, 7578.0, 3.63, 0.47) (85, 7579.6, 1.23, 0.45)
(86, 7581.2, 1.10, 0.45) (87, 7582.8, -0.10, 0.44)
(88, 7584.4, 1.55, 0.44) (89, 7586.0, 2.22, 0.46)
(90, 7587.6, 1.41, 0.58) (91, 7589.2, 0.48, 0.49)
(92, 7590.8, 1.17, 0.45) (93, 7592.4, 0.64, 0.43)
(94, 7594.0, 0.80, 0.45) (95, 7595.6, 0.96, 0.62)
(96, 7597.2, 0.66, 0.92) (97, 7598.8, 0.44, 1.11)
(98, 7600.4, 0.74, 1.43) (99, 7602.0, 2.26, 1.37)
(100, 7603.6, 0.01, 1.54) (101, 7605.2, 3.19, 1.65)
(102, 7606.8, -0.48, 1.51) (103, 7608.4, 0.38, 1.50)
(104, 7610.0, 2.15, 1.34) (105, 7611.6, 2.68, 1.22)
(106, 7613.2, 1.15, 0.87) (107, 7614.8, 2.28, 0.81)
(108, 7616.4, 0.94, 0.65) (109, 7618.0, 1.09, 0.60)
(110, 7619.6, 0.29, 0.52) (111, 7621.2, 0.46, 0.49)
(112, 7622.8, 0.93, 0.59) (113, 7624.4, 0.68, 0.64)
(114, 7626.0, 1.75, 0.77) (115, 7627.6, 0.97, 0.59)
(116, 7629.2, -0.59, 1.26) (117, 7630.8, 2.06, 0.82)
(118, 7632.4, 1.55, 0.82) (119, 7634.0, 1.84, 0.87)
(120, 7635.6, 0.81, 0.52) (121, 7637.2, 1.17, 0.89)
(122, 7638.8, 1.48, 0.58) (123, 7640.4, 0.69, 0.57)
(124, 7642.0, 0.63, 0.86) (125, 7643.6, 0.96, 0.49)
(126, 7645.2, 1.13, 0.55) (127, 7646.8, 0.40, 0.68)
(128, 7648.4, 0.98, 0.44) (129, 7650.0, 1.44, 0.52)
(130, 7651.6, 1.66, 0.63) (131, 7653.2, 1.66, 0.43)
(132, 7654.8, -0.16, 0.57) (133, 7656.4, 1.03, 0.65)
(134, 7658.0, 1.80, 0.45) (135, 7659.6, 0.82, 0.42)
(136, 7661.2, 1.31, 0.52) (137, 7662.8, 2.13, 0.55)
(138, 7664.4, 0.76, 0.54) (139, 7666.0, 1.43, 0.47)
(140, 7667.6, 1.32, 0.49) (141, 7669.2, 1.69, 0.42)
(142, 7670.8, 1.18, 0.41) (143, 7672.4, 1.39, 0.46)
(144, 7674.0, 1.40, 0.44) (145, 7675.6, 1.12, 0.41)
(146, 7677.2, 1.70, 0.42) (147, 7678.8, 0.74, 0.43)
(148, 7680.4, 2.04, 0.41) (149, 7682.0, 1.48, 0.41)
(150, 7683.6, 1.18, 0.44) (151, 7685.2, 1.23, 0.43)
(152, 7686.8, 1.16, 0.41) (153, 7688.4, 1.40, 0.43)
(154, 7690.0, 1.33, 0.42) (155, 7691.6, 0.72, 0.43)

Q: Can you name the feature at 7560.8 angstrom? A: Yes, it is [S II] 6716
